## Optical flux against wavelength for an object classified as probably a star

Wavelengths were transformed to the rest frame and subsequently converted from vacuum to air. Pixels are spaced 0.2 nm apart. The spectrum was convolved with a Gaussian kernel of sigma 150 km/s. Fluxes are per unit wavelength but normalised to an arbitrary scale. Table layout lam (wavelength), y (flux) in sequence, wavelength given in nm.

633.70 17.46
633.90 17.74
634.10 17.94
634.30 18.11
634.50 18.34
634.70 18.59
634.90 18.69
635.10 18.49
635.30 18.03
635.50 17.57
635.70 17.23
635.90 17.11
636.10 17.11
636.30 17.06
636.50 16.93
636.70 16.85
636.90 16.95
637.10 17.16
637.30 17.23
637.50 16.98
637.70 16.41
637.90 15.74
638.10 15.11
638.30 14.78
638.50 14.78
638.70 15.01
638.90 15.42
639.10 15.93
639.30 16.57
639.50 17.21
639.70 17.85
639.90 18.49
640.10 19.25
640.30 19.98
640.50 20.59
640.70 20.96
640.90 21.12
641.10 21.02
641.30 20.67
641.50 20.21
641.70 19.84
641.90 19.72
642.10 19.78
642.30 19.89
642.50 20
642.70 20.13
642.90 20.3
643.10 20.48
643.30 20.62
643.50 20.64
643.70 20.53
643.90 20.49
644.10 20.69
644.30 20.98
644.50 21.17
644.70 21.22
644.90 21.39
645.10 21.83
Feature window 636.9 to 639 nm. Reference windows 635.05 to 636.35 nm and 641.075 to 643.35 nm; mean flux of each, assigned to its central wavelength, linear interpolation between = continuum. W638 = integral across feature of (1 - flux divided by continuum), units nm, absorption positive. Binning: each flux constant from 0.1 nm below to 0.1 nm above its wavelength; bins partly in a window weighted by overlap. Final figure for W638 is 0.28 nm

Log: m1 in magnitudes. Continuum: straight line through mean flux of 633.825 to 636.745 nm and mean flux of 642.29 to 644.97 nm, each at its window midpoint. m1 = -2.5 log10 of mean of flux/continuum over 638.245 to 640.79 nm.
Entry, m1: 0.10 mag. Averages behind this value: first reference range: 17.7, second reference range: 20.6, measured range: 17.5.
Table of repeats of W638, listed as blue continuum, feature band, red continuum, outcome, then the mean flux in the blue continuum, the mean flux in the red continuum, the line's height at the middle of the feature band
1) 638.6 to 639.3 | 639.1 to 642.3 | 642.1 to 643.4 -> -0.31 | 15.6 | 20.2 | 17.7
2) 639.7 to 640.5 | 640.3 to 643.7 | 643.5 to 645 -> -0.06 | 19.2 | 20.9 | 20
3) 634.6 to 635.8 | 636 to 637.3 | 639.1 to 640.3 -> 0.07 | 18.1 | 17.9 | 18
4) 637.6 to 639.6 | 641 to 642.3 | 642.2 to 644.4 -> -0.10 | 15.7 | 20.4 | 18.8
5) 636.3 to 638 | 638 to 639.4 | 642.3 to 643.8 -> 0.19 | 16.8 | 20.4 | 17.7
